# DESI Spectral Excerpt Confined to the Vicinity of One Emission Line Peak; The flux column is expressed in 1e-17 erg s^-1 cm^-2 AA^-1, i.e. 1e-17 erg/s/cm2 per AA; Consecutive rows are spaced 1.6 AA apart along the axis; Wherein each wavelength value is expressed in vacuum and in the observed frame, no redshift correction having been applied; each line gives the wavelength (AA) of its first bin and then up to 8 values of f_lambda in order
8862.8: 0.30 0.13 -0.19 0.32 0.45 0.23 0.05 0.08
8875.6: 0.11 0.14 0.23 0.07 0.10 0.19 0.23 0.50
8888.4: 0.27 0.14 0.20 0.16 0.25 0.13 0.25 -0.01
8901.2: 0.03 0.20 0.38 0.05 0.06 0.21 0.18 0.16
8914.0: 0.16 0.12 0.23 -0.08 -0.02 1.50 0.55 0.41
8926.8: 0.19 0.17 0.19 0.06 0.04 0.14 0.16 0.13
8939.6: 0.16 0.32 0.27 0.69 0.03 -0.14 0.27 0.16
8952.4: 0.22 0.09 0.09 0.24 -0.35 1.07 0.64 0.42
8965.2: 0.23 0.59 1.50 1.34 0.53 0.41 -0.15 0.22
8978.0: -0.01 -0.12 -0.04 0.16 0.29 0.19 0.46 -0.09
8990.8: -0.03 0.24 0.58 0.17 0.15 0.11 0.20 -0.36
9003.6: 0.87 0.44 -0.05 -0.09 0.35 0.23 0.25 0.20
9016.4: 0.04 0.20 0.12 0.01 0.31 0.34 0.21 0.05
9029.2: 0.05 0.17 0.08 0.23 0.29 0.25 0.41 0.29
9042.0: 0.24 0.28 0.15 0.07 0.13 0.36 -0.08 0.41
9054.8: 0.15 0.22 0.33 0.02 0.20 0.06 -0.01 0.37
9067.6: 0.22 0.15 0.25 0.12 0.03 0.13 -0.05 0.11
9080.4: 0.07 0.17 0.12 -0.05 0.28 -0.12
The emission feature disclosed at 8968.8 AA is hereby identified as Hbeta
